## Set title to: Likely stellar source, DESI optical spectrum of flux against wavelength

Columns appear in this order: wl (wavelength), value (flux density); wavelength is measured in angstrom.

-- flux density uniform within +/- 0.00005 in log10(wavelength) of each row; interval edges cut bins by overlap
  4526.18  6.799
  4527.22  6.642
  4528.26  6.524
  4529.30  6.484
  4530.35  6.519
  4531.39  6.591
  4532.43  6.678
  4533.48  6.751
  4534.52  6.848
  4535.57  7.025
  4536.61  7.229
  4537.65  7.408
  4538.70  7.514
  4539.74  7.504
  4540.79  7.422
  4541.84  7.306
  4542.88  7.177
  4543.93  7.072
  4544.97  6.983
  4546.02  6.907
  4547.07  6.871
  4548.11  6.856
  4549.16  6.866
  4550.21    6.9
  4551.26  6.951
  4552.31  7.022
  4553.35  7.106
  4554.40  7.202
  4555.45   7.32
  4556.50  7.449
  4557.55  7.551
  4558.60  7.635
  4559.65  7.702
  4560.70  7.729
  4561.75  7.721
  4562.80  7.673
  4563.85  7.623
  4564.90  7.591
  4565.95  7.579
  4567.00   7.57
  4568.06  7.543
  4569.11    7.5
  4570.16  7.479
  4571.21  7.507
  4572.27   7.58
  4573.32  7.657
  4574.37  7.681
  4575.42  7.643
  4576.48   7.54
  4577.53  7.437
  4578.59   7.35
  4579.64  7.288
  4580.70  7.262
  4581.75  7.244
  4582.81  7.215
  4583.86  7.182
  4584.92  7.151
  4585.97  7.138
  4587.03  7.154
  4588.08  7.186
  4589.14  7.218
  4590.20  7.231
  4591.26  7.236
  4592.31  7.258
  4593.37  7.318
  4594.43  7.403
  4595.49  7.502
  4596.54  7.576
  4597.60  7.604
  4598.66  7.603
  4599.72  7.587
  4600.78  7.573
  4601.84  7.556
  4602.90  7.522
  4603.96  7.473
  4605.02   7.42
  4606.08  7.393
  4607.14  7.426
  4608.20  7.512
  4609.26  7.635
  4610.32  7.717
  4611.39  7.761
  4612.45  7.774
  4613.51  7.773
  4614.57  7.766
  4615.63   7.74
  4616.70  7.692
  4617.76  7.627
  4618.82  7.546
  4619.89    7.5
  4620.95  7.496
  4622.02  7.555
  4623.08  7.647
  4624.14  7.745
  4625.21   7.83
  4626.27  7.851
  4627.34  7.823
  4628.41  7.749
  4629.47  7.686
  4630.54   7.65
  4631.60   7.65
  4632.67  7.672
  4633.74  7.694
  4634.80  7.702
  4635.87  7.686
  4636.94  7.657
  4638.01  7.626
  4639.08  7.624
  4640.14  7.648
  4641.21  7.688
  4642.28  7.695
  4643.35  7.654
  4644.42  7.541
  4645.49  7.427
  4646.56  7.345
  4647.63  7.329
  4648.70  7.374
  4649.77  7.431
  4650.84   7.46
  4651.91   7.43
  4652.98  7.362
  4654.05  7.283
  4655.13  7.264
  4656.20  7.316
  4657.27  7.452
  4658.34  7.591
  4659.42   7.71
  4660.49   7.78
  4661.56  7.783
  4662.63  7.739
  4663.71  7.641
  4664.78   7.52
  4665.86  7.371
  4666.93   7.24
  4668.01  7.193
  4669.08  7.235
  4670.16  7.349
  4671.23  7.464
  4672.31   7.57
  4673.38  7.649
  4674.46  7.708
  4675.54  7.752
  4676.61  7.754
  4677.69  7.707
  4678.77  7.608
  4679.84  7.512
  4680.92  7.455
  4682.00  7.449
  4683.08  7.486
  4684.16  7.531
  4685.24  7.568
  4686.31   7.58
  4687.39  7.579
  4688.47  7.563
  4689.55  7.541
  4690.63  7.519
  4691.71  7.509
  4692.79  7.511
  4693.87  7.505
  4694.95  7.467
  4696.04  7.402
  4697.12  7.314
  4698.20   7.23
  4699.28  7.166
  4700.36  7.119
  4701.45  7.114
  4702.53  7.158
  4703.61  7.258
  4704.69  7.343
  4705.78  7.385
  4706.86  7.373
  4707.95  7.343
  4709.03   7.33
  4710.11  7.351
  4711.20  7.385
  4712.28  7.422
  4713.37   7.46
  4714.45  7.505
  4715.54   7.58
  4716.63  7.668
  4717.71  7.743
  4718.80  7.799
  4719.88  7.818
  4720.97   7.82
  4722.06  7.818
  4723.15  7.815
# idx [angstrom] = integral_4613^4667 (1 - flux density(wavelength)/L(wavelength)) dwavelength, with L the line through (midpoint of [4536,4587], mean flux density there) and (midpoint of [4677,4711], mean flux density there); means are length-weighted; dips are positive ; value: -1.48 angstrom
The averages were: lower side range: 7.35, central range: 7.59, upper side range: 7.42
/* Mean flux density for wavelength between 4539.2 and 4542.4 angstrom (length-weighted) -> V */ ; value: 7.41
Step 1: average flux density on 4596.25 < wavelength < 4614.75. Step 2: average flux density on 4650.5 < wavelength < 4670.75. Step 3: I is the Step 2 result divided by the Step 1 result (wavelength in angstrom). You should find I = 0.98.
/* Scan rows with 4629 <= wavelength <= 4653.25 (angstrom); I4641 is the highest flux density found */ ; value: 7.702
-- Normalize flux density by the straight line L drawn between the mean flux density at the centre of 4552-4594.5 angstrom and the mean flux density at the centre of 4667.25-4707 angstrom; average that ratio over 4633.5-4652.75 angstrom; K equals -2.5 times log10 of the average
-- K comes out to -0.02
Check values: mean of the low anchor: 7.41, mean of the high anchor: 7.45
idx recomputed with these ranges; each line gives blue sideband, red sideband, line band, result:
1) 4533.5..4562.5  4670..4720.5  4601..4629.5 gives -1.13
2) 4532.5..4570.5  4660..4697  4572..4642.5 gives -1.36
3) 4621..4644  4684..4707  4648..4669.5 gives 0.30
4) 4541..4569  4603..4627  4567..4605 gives 0.31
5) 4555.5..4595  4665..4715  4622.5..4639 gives -0.61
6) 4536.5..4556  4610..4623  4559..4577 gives -0.76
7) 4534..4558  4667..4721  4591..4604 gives -0.39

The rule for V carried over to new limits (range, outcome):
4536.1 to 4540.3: 7.41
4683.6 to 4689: 7.57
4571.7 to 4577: 7.61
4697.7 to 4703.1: 7.16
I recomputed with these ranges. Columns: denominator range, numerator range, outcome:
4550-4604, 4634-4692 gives 1.02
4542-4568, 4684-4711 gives 1.01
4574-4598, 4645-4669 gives 1.02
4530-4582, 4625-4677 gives 1.04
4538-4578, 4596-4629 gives 1.03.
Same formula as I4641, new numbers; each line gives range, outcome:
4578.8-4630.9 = 7.851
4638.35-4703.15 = 7.783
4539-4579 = 7.729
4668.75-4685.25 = 7.754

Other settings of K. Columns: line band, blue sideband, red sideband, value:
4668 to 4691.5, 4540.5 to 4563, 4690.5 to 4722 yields -0.020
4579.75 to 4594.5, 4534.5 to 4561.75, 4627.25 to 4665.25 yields 0.021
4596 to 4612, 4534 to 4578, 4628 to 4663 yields -0.013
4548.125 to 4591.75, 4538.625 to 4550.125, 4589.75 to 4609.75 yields -0.015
